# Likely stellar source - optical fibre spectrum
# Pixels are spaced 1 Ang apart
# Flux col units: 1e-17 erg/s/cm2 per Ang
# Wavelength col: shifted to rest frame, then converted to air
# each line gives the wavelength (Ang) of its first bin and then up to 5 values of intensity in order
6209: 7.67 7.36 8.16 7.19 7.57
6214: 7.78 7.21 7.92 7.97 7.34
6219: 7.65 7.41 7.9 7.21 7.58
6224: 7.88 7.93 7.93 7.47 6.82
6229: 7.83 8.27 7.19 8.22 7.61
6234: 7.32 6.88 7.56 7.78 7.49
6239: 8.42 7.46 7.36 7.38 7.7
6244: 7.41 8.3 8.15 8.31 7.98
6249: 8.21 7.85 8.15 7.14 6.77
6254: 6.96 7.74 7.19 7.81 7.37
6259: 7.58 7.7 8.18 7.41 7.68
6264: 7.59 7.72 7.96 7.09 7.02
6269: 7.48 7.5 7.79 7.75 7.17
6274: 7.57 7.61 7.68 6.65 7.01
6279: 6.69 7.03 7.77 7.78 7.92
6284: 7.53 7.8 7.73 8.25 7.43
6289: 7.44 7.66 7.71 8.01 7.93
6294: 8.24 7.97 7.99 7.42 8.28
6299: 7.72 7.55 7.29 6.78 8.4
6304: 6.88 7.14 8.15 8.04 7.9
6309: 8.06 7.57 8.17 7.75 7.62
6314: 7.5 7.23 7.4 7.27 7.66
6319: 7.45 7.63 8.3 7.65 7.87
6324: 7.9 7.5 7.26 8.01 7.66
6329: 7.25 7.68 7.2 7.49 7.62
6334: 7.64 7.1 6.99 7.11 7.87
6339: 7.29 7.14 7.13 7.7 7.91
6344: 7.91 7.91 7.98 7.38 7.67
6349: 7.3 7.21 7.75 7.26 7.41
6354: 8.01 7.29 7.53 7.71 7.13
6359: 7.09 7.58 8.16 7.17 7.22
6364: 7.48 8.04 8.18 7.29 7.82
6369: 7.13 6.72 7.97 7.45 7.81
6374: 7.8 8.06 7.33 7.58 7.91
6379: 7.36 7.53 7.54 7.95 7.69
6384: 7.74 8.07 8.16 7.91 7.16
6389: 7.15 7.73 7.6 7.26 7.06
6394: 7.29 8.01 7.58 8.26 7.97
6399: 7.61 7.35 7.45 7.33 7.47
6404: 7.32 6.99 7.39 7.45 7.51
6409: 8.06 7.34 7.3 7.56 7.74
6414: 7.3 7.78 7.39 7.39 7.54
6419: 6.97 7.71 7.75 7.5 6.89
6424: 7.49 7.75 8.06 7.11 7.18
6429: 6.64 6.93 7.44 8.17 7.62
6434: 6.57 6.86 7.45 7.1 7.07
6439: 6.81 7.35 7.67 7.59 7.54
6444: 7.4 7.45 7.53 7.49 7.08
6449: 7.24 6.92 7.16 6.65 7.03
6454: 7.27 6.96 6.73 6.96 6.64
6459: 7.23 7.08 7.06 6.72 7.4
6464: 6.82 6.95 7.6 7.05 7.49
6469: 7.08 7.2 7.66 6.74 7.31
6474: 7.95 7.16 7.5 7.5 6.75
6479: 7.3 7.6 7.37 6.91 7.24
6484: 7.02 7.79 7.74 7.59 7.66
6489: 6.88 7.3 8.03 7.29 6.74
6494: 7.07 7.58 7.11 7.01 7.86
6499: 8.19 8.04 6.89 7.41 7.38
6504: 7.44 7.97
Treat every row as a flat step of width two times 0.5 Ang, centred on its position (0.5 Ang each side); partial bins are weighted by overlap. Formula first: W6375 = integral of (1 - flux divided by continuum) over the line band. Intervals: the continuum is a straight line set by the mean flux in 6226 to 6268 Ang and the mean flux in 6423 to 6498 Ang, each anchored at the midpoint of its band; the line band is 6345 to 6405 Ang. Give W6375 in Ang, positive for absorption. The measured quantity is -1.4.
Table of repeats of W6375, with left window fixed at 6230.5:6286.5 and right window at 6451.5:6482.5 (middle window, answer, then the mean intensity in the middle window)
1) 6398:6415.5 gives -0.5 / 7.48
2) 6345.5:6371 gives -0.5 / 7.51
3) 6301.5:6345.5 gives -0.8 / 7.58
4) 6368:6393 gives -0.9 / 7.6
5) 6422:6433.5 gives -0.3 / 7.39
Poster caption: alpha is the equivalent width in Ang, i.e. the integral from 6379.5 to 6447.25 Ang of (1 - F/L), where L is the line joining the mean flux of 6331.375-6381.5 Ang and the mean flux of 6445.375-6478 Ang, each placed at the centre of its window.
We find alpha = -1.3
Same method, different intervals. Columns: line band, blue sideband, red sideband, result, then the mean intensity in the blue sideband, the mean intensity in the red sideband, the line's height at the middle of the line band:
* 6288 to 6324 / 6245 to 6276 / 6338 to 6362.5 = -0.6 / 7.63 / 7.53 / 7.58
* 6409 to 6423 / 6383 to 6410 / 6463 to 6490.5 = 0.0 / 7.57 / 7.3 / 7.51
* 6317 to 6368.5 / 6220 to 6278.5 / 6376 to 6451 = -0.3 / 7.6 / 7.46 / 7.52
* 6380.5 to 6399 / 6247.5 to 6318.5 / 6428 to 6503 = -0.7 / 7.61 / 7.26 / 7.4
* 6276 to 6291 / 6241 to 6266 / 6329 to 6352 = 0.2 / 7.68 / 7.49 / 7.61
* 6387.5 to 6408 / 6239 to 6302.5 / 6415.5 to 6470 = -0.4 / 7.61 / 7.23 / 7.33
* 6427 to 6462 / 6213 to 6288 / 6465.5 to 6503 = 1.1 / 7.6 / 7.37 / 7.41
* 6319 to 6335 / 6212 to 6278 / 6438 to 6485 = -0.4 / 7.6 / 7.2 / 7.45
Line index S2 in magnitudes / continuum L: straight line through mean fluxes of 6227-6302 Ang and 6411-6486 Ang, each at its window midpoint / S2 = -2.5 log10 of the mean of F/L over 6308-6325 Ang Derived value -0.02 mag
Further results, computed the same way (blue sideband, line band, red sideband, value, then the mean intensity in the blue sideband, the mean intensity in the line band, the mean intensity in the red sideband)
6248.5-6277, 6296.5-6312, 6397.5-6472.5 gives -0.030 mag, 7.54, 7.69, 7.29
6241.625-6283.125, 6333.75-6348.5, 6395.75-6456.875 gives -0.007 mag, 7.56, 7.51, 7.36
